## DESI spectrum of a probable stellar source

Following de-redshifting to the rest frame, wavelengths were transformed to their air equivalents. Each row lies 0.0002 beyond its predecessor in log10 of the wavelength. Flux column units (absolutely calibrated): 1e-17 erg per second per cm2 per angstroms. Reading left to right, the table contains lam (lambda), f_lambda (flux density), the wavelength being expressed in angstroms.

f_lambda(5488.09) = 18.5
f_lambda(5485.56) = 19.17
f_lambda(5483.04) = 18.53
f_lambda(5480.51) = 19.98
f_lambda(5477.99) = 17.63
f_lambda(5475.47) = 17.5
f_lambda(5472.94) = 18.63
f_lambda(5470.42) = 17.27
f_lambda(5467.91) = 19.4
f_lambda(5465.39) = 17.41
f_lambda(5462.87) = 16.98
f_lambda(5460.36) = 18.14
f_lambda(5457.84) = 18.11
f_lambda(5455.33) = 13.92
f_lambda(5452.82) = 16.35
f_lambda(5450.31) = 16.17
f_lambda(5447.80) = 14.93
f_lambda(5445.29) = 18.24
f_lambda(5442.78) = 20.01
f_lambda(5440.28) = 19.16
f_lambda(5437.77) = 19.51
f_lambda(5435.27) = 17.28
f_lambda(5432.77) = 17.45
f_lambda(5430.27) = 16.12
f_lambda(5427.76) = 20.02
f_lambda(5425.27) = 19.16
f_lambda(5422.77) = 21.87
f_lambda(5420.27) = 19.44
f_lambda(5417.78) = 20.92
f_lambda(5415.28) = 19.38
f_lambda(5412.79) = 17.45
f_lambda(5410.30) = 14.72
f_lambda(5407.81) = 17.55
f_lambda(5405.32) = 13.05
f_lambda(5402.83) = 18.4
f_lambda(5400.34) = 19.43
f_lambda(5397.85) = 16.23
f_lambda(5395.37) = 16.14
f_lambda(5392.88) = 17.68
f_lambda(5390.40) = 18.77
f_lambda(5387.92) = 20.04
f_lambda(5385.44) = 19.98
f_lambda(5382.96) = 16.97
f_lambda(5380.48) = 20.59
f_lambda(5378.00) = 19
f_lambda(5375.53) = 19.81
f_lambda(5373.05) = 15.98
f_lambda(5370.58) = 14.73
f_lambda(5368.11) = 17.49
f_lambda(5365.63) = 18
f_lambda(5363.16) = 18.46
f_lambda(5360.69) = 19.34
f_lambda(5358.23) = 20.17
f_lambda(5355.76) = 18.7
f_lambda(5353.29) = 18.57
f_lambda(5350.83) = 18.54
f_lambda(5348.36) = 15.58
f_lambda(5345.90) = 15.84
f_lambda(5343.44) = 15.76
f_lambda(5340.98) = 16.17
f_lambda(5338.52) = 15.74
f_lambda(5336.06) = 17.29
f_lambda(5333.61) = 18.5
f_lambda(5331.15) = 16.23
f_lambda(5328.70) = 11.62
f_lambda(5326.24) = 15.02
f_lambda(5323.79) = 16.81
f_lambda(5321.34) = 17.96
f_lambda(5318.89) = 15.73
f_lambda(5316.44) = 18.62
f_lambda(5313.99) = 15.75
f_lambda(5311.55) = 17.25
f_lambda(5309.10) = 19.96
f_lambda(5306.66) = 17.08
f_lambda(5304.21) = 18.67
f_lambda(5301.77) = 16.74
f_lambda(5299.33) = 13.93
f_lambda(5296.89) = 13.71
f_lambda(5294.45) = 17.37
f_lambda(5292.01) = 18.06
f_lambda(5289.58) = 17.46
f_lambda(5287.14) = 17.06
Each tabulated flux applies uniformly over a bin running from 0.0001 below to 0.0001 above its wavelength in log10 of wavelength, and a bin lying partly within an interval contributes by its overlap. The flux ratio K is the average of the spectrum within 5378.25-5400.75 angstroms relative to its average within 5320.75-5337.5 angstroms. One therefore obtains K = 1.14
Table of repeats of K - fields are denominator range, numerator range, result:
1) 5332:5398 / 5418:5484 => 1.02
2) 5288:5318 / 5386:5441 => 1.07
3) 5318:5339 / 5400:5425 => 1.13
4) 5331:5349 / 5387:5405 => 1.08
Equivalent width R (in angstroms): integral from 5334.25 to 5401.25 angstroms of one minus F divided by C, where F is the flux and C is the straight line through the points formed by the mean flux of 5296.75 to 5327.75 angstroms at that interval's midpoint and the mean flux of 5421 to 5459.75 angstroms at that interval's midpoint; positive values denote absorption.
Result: -2.1 angstroms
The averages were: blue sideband 16.8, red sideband 17.9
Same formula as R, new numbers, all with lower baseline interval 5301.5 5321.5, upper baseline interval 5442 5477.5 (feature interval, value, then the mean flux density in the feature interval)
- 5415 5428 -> -2.10 angstroms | 20.2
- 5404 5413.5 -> 0.98 angstroms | 15.6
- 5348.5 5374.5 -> -0.65 angstroms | 17.9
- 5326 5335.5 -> 1.08 angstroms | 15.5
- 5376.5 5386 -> -0.90 angstroms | 19.1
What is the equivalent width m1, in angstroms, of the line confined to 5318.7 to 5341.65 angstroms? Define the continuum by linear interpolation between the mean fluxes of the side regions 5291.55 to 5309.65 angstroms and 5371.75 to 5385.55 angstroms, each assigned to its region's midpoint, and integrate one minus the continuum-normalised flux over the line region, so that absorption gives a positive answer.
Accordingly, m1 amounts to 1.8 angstroms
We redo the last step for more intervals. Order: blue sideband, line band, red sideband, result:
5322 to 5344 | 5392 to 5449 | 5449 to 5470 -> -4.4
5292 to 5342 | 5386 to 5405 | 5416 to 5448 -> 0.2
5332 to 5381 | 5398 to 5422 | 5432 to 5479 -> -0.3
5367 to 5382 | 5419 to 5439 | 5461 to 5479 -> -1.1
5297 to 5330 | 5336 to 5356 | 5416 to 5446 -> 0.5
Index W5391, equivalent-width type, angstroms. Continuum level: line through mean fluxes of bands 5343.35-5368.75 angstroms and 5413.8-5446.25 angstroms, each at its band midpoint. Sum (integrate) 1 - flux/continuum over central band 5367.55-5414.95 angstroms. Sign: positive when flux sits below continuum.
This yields 2.27 angstroms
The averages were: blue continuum 18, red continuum 19.1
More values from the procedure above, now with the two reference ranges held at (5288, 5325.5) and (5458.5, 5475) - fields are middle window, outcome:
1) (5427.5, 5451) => -0.08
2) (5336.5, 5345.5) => 0.62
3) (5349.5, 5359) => -0.90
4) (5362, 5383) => -0.68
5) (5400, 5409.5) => 0.43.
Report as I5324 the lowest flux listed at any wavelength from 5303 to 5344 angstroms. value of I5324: 11.62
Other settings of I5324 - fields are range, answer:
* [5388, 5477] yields 13.05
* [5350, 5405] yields 14.73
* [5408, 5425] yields 14.72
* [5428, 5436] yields 16.12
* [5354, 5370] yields 17.49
